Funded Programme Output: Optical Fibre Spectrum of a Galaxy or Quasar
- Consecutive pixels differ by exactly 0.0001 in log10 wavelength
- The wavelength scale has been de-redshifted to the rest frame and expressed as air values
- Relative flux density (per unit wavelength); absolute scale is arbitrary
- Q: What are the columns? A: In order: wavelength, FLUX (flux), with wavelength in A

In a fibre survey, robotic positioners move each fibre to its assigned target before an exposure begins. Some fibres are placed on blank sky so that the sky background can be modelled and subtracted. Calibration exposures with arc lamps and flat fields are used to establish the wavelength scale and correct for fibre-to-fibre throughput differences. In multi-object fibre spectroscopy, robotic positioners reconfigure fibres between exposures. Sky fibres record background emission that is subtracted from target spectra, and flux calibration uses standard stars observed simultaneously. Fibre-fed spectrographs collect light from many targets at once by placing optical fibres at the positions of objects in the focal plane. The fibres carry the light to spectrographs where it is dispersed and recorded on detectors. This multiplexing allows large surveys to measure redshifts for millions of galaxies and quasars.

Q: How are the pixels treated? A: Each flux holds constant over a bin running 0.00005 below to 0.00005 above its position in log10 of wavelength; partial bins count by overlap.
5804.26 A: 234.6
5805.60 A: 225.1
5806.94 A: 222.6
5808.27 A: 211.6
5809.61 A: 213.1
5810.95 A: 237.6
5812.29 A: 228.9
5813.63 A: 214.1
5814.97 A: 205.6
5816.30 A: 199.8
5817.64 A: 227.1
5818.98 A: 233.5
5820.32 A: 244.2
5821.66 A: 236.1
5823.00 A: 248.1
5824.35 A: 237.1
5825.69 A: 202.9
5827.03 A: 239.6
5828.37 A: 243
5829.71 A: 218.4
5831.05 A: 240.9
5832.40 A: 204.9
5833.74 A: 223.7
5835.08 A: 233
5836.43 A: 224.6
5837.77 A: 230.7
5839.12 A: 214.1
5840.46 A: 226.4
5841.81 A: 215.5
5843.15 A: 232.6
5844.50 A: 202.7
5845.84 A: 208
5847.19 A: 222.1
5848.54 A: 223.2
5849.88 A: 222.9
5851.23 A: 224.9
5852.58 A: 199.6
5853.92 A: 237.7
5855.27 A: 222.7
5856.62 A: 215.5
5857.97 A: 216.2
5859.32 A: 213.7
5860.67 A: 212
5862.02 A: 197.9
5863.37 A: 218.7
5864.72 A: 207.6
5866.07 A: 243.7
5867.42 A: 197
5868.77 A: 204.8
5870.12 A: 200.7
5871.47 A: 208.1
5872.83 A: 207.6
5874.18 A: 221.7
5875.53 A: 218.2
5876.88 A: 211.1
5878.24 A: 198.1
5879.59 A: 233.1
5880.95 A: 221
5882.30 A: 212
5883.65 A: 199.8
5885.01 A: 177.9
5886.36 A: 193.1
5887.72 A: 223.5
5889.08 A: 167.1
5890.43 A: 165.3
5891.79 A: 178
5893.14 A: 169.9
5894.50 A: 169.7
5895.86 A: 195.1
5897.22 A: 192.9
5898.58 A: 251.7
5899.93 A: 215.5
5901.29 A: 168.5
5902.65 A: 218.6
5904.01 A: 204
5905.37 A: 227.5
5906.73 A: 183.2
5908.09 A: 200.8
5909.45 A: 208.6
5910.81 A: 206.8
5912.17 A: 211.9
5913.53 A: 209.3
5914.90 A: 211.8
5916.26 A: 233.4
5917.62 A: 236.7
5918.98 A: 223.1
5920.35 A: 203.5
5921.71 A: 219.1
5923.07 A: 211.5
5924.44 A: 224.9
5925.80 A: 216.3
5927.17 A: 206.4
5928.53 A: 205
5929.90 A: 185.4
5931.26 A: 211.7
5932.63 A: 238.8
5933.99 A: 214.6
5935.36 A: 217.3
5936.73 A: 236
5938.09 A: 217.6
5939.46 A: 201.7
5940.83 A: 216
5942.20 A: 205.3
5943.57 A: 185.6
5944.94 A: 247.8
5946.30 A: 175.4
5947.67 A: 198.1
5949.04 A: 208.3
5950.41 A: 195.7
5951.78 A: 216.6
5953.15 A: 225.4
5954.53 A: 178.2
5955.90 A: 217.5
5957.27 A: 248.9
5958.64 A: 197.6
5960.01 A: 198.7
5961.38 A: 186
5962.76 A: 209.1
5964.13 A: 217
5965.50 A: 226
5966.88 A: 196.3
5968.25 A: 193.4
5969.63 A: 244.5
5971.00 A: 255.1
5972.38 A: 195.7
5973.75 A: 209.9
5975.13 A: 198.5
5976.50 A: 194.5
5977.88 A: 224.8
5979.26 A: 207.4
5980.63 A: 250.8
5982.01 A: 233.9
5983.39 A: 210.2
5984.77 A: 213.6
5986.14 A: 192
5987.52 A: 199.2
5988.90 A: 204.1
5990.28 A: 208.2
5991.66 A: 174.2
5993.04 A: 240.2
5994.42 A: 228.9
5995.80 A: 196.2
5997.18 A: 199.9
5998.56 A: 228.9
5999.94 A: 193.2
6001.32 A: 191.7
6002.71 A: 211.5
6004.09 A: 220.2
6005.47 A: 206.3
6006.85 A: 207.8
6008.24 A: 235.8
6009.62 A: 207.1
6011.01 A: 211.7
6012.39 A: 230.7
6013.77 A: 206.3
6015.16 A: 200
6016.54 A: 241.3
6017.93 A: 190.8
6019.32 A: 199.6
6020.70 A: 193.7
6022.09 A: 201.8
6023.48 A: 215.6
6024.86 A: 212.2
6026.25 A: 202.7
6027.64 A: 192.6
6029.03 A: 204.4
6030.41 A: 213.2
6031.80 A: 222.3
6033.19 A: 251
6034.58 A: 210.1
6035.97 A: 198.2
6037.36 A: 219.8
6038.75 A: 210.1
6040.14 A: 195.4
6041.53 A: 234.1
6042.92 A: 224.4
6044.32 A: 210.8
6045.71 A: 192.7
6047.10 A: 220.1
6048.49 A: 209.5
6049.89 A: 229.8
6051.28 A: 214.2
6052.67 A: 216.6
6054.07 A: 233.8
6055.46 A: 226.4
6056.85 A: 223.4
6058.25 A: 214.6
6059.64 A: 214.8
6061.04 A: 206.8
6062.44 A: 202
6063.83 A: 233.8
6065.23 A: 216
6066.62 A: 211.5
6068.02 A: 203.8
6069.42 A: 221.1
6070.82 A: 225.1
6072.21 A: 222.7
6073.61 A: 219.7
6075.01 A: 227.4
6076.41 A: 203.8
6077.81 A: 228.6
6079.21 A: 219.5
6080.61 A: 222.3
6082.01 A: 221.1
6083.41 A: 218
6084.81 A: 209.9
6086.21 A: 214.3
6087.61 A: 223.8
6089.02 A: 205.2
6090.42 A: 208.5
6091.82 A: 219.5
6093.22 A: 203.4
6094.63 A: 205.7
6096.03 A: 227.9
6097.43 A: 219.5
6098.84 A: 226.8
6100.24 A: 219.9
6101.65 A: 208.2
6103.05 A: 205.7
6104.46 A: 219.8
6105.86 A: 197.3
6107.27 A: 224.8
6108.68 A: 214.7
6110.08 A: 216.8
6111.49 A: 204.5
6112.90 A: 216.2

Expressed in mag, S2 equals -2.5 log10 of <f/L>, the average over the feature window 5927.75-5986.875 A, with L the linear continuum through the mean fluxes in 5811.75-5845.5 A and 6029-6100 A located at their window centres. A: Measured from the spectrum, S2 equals 0.045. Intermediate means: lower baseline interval 225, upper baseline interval 217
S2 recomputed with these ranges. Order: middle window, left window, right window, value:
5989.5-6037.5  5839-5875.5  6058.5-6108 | 0.028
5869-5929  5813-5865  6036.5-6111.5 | 0.073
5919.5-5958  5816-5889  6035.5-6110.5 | 0.028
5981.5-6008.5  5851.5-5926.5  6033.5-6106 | 0.018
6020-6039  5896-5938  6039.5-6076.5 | 0.029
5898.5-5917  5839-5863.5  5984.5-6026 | 0.023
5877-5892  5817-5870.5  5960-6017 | 0.109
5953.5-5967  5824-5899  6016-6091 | 0.027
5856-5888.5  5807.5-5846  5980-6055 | 0.056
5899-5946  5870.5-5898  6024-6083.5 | -0.053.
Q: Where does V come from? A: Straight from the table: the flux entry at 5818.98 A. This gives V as 233.5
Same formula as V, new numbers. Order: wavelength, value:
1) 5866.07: 243.7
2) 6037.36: 219.8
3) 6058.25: 214.6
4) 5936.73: 236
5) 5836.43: 224.6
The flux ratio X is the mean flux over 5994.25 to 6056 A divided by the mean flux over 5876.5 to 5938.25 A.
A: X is 1.0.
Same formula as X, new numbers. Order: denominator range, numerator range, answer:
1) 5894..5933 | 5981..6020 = 1.00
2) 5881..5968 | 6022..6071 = 1.04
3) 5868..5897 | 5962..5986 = 1.09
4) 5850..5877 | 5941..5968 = 0.97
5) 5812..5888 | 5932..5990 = 0.97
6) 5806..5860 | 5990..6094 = 0.96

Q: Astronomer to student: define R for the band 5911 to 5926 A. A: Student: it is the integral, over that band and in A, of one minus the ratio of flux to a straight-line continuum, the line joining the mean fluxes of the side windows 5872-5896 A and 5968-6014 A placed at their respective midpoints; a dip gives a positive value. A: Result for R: -1.1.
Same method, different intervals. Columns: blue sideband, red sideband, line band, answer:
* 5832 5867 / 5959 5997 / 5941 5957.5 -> 0.4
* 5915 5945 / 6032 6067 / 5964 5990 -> 0.3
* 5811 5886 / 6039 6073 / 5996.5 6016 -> 0.6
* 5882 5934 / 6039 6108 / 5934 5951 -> -0.1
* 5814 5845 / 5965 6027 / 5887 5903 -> 2.0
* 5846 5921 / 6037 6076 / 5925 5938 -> -0.3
